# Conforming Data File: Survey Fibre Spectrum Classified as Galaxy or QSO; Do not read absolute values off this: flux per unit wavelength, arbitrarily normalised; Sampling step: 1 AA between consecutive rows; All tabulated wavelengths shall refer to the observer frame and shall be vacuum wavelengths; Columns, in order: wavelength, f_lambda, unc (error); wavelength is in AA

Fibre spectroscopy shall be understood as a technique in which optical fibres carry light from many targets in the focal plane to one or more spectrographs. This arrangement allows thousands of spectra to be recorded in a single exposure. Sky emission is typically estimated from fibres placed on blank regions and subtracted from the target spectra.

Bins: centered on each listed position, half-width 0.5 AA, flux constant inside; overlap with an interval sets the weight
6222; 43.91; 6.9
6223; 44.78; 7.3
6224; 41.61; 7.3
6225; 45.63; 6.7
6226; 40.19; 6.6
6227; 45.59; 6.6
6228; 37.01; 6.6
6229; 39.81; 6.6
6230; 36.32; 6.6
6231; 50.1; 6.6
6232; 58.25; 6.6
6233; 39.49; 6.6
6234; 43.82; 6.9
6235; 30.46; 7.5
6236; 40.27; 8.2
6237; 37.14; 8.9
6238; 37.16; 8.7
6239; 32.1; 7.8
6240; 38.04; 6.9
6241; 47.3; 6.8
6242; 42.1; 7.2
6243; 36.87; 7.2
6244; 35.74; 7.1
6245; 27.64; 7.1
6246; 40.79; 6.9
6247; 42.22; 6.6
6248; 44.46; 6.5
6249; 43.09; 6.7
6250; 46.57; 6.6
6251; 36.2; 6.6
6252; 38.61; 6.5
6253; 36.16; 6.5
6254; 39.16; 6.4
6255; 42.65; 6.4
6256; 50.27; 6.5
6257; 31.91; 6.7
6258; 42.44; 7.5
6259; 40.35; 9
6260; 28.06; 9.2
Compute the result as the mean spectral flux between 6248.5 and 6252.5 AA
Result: 41.1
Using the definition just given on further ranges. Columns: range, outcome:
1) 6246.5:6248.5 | 43.3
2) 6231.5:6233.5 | 48.9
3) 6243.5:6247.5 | 36.6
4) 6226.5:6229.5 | 40.8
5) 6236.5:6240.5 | 36.1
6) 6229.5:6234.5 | 45.6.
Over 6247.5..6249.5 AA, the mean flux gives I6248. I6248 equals 43.8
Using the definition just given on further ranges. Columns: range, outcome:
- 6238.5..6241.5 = 39.1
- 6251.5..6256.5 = 41.4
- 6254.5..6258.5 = 41.8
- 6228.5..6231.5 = 42.1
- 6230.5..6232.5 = 54.2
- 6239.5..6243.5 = 41.1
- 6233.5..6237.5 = 37.9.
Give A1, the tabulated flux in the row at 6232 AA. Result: 58.25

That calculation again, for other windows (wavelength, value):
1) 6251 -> 36.2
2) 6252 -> 38.61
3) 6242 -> 42.1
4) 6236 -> 40.27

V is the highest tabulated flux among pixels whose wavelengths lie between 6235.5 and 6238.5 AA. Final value 40.27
